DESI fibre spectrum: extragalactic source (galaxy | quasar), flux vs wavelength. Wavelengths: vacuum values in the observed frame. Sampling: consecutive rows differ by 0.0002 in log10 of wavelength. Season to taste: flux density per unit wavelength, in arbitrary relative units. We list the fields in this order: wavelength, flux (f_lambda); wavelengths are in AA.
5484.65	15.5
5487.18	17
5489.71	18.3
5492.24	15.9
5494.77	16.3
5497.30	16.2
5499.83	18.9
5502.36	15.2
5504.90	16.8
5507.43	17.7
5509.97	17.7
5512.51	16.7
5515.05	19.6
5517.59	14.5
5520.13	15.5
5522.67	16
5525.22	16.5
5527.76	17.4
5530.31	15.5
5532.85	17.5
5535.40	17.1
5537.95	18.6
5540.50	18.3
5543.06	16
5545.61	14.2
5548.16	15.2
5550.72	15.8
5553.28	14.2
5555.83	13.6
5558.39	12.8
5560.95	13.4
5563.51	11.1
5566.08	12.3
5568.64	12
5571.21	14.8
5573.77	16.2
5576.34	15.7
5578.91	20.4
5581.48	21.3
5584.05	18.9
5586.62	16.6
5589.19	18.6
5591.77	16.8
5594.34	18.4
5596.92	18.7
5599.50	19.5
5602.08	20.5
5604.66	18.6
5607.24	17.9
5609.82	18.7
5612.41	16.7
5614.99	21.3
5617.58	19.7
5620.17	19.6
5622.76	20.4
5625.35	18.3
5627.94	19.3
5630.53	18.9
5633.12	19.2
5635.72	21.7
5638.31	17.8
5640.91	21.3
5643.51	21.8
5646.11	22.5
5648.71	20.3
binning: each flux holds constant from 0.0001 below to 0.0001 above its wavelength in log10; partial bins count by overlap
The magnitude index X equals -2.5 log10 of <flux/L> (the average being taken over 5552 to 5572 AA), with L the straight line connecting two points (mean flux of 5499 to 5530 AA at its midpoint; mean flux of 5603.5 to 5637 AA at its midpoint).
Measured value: 0.349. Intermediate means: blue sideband 16.8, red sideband 19.3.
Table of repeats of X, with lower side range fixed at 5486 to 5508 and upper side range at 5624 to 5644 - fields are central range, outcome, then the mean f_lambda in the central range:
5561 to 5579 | 0.28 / 14.2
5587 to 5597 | 0.06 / 17.9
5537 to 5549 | 0.09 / 16.4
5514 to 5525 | 0.07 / 16.3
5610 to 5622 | 0.00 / 19.3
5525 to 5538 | 0.04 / 17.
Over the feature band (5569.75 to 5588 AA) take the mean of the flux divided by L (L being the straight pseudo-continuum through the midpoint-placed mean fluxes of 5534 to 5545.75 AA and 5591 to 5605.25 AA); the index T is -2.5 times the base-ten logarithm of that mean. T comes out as 0.04 mag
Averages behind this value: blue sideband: 17.1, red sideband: 18.8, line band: 17.7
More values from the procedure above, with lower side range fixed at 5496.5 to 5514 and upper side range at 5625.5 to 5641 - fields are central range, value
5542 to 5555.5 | 0.194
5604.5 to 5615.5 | 0.034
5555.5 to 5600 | 0.144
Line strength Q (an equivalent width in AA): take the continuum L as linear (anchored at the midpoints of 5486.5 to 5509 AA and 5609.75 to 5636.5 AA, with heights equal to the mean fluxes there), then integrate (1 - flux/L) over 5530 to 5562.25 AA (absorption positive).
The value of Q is 4.2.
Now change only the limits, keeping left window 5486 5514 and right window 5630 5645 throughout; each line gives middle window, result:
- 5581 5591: 0.24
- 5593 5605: 0.09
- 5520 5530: 0.69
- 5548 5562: 3.20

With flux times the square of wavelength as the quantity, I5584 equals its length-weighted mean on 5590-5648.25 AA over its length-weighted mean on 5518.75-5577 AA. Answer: 1.31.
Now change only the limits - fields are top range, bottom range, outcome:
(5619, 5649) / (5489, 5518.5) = 1.24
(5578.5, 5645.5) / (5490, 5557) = 1.21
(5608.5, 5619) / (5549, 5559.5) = 1.38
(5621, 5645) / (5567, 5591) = 1.19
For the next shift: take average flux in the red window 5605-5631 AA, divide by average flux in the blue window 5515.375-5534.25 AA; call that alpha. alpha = 1.17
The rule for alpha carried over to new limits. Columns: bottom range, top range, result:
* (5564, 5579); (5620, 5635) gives 1.33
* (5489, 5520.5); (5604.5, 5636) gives 1.14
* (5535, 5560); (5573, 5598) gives 1.17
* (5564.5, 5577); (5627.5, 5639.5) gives 1.38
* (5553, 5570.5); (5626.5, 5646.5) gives 1.58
